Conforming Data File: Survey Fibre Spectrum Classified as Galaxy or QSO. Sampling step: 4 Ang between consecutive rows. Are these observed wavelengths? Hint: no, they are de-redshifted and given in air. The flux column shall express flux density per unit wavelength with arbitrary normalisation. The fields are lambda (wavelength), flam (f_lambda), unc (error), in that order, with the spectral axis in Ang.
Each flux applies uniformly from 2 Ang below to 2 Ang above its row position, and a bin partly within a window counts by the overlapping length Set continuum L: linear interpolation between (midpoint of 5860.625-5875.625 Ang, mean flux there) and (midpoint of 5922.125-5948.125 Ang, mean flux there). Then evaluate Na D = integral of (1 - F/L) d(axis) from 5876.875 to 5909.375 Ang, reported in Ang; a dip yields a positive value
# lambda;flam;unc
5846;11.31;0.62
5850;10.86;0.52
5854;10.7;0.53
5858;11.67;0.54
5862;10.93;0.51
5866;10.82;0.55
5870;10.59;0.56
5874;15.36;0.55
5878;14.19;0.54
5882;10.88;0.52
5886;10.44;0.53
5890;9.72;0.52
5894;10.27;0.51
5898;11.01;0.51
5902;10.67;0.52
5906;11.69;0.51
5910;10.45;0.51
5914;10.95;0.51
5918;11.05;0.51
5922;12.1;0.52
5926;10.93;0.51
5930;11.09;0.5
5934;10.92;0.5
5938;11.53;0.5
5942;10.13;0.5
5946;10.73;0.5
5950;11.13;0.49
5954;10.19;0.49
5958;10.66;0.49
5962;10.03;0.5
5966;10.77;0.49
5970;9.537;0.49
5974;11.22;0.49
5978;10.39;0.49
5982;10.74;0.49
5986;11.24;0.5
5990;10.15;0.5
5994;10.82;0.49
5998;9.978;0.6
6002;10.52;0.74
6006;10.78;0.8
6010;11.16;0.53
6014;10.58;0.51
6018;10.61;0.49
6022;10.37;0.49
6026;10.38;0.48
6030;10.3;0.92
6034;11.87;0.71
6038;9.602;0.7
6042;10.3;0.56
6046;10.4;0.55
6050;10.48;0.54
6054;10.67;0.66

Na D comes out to 1.54 Ang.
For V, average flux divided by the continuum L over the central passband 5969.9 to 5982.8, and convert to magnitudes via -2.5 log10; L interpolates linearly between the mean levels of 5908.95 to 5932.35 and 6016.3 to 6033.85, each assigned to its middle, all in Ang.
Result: 0.02 mag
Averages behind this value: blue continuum 11.1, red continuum 10.6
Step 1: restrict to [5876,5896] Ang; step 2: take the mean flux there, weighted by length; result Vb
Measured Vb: 11.1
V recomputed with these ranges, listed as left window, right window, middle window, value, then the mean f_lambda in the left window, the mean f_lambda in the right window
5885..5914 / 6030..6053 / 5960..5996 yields 0.00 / 10.6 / 10.5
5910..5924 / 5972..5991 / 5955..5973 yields 0.06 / 11.2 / 10.8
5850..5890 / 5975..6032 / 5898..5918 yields 0.03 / 11.6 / 10.6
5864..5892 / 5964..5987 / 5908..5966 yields 0.02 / 11.7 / 10.6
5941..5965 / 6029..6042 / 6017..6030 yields 0.01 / 10.5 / 10.6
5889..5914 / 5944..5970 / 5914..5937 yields -0.06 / 10.7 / 10.5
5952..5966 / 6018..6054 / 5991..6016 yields -0.02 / 10.4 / 10.5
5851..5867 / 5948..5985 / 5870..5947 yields -0.04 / 11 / 10.5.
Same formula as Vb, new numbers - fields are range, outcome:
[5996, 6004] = 10.2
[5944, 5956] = 10.7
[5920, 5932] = 11.4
